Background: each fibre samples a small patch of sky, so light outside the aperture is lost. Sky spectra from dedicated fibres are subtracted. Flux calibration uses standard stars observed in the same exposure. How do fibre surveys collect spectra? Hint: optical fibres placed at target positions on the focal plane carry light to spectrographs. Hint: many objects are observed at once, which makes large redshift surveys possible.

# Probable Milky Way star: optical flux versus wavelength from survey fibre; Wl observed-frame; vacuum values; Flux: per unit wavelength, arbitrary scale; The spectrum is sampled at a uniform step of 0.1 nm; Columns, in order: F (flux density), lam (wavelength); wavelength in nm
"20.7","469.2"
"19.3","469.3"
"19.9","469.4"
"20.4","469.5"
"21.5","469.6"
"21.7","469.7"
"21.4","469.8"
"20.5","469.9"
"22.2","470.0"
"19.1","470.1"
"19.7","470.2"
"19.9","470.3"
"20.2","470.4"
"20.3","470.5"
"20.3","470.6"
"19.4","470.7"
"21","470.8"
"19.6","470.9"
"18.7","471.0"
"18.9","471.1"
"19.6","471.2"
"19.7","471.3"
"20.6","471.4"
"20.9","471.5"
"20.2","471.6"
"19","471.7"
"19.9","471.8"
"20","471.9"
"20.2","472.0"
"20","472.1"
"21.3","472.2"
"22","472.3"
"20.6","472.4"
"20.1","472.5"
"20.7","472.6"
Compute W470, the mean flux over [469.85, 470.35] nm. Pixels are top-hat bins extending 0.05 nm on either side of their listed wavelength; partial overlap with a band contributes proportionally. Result 20.3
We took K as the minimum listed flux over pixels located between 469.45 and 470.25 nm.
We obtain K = 19.1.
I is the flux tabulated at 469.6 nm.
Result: 21.5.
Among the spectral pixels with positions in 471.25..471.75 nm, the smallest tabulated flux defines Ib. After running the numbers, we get 19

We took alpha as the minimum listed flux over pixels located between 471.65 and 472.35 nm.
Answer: 19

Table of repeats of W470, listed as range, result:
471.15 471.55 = 20.2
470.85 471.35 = 19.3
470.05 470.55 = 19.8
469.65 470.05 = 21.4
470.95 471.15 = 18.8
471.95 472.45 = 20.8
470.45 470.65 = 20.3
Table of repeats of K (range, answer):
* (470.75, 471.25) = 18.7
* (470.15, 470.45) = 19.7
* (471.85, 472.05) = 20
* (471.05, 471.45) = 18.9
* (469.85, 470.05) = 20.5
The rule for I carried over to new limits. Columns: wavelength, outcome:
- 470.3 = 19.9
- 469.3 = 19.3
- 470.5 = 20.3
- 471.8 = 19.9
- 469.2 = 20.7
